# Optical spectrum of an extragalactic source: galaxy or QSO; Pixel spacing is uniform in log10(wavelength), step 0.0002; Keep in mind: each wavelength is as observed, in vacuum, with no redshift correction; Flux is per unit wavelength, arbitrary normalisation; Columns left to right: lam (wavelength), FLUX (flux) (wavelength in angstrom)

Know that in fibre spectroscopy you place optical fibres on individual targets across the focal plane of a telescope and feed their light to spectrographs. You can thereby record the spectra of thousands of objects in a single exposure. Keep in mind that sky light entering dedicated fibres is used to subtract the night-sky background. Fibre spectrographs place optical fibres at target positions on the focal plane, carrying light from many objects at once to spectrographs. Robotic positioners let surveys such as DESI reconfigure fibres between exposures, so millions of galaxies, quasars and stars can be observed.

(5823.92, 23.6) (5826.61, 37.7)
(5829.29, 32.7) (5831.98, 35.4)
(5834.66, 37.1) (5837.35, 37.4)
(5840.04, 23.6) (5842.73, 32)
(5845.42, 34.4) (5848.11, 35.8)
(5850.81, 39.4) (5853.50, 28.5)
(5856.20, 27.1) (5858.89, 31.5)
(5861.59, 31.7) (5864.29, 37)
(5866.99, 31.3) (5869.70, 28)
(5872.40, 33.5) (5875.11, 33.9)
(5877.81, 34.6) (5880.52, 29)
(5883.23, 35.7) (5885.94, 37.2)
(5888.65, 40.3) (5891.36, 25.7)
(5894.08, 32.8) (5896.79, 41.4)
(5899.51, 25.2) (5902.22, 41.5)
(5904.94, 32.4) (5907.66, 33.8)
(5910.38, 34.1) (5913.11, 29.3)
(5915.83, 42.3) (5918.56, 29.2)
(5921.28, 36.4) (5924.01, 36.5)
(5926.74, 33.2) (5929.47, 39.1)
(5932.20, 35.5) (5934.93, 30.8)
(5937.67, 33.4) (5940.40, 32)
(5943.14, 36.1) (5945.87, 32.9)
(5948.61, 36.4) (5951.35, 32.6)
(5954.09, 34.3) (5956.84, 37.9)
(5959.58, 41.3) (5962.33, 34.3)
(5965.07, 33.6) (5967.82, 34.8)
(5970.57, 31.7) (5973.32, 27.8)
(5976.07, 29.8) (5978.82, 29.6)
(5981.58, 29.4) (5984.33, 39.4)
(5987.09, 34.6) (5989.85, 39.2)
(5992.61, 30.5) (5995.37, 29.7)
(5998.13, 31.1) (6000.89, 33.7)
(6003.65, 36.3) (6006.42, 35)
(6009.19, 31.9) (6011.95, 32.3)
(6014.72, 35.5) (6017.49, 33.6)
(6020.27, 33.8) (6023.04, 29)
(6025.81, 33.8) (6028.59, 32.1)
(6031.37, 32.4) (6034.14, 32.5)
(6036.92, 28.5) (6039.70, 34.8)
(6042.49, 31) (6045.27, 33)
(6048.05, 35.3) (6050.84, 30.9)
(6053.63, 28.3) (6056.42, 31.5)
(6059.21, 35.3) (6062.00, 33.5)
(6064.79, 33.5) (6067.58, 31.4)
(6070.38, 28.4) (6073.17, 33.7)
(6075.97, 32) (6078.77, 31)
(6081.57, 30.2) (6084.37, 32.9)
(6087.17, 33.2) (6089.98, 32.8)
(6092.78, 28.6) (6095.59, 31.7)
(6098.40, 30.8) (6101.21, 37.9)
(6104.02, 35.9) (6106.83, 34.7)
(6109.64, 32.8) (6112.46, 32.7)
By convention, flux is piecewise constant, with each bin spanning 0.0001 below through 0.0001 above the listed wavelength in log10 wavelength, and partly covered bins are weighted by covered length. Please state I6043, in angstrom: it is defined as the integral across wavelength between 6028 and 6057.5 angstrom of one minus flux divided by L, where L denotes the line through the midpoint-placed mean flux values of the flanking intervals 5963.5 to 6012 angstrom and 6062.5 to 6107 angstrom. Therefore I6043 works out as 0.7 angstrom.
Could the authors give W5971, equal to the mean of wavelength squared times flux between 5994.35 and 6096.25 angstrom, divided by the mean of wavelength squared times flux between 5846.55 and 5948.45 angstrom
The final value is 1.00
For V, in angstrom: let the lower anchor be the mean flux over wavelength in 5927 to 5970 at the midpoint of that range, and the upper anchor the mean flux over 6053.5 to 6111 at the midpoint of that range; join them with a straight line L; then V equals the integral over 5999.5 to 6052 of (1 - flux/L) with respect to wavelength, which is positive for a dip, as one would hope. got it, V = 0.9 angstrom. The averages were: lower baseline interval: 34.9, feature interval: 32.9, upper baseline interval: 32.5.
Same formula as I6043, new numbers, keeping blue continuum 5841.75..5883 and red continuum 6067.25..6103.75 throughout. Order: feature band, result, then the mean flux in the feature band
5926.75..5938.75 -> -0.8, 34.6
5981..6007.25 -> -1.4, 34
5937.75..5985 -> -1.9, 33.7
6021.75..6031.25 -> 0.1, 31.8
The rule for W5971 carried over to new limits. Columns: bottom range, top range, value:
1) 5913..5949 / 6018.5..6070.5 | 0.96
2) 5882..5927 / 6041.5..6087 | 0.98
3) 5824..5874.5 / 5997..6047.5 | 1.06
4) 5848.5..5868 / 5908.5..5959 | 1.09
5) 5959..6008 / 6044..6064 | 1.00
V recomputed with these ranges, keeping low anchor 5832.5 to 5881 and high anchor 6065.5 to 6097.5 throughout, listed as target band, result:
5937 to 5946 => -0.4 angstrom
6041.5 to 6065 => -0.6 angstrom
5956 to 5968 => -1.6 angstrom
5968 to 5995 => -0.4 angstrom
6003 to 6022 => -1.2 angstrom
